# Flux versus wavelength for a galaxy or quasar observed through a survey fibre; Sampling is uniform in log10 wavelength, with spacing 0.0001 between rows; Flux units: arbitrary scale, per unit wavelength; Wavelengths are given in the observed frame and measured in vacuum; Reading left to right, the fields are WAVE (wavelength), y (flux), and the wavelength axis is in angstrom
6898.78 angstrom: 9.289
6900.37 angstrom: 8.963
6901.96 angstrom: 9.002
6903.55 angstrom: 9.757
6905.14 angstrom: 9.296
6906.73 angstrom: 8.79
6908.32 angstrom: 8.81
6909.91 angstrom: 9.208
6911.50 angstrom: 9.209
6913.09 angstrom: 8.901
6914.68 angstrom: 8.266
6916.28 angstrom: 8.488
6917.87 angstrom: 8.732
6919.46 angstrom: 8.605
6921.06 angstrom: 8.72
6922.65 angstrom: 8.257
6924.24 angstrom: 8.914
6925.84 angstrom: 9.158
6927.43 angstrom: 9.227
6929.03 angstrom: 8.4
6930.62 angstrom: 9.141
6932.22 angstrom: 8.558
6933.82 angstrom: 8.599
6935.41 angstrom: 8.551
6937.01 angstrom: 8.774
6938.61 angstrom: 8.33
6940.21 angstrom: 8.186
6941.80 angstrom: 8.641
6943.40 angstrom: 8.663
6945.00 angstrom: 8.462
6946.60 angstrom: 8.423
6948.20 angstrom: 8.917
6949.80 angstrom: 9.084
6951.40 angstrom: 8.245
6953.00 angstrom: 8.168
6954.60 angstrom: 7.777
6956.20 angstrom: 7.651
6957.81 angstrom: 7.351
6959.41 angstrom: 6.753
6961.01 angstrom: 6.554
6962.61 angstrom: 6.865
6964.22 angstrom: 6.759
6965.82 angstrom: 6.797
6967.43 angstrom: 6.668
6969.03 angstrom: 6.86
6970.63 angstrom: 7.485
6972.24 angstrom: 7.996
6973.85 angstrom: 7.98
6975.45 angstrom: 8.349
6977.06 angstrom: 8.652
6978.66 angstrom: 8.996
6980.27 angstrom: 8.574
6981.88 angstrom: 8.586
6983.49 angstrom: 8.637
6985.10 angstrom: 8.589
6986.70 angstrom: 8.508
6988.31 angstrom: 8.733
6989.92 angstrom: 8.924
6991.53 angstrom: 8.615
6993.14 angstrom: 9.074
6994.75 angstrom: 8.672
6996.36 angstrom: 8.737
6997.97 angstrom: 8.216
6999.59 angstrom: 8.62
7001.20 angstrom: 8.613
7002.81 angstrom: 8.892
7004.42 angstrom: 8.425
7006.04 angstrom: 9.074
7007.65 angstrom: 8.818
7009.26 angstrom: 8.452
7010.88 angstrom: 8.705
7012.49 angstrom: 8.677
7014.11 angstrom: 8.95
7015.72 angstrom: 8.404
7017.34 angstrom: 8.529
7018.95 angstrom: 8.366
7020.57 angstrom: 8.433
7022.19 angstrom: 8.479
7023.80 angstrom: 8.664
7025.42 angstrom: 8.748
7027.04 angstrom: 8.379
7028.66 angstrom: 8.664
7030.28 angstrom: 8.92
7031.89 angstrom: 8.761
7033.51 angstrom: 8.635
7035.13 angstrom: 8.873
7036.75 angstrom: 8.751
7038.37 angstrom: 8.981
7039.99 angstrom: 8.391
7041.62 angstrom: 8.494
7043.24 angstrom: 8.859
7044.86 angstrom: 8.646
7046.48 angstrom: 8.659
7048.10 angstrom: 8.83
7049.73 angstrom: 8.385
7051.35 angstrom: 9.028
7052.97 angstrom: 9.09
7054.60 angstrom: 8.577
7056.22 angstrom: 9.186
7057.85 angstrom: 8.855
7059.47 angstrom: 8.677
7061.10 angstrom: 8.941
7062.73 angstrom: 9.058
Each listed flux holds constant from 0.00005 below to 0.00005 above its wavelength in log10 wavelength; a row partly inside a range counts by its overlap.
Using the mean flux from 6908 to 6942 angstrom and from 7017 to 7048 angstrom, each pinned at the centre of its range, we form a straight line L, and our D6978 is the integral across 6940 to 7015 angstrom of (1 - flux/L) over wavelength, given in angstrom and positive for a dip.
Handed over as 3.8 angstrom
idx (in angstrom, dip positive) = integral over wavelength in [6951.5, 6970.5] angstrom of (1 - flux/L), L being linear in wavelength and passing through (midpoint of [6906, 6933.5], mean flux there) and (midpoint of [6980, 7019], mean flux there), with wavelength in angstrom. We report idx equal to 3.4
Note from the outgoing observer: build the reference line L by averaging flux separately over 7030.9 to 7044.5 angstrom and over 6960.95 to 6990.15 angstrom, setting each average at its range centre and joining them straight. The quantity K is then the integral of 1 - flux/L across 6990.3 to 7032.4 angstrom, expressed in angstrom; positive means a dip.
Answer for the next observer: -1.33 angstrom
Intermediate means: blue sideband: 7.94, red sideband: 8.72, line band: 8.65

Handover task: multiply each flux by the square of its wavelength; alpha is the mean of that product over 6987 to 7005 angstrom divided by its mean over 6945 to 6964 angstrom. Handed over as 1.13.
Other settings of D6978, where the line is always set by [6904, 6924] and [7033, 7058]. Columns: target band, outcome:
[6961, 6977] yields 2.6 angstrom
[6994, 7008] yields 0.2 angstrom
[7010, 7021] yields 0.2 angstrom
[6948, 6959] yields 0.9 angstrom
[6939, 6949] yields 0.3 angstrom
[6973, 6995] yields 0.4 angstrom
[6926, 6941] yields 0.2 angstrom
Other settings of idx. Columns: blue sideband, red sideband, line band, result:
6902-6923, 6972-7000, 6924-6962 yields 1.81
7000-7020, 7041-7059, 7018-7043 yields 0.24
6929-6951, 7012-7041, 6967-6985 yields 1.07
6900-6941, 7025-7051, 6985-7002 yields 0.13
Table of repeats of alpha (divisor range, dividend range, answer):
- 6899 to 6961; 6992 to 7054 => 1.04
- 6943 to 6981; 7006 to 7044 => 1.13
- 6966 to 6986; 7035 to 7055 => 1.10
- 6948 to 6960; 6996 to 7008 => 1.10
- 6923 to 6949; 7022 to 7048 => 1.03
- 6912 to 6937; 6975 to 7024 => 1.01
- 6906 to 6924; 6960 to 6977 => 0.85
